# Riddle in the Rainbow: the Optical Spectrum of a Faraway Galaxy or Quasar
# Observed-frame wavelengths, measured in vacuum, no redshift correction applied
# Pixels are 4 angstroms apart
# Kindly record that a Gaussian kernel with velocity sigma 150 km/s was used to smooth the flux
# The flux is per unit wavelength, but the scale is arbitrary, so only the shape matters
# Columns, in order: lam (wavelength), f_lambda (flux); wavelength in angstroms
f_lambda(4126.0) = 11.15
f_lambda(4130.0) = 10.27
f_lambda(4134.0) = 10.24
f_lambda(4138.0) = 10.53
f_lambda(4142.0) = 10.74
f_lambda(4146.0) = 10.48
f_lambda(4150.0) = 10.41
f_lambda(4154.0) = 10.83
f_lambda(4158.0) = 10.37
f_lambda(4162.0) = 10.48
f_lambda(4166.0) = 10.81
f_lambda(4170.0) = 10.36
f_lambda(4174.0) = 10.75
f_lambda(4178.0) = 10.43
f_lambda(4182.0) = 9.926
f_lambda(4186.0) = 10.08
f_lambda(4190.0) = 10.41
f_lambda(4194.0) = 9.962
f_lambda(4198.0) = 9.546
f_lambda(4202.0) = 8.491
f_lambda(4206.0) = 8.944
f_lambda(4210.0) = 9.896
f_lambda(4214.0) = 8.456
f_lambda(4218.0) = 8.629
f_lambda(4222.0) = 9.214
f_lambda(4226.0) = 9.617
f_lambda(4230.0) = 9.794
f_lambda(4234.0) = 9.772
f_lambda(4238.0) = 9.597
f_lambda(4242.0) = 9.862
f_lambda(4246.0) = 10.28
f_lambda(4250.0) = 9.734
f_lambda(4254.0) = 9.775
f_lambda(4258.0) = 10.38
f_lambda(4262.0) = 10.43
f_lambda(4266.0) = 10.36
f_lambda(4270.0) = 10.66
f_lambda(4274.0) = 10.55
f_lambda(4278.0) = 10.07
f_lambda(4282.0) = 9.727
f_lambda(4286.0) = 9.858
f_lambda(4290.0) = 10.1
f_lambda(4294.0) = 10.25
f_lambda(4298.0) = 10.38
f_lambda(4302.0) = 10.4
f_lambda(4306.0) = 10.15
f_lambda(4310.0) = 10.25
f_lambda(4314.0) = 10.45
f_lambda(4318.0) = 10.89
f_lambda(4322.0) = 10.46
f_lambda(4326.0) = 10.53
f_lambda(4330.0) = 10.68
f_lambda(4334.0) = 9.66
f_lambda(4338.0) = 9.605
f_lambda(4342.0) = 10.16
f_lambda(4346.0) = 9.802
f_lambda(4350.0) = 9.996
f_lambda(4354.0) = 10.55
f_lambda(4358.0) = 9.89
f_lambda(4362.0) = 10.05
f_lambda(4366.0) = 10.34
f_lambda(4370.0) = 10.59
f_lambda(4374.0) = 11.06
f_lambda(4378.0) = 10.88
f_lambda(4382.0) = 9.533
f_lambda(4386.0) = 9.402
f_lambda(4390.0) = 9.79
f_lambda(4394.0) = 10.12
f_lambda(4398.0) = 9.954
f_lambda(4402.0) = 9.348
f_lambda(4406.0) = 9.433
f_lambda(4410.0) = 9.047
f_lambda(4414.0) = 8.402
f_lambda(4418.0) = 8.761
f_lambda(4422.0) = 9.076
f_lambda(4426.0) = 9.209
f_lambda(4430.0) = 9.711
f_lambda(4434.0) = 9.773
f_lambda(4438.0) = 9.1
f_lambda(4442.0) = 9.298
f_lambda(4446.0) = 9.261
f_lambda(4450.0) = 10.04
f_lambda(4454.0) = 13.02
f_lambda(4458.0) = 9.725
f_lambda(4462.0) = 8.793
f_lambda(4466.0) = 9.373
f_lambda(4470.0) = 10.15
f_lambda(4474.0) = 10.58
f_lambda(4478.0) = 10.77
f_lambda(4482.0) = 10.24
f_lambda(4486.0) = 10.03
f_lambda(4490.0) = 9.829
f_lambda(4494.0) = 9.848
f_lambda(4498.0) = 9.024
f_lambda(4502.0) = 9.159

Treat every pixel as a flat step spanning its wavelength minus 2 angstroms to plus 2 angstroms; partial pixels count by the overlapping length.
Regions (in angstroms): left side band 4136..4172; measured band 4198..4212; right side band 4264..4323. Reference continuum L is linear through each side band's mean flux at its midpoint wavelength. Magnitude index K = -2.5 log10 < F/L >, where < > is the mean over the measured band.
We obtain 0.14 mag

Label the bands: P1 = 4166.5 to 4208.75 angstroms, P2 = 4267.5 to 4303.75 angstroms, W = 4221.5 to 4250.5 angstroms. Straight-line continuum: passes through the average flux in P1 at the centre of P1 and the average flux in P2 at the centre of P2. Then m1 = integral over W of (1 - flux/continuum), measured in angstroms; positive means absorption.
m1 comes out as 0.89 angstroms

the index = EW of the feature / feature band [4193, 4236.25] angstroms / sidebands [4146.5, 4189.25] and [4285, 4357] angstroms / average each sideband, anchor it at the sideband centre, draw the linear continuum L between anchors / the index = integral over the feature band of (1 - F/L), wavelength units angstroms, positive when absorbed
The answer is 4.55 angstroms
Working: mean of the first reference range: 10.4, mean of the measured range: 9.29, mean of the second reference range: 10.2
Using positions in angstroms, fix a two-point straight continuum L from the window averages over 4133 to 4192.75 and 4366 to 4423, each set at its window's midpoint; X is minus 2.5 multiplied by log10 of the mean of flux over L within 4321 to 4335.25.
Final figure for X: -0.05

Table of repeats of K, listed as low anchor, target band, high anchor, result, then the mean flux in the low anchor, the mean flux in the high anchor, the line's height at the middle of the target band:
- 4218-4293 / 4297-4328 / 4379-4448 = -0.07 mag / 9.96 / 9.39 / 9.75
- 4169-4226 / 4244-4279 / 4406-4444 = -0.08 mag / 9.64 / 9.17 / 9.5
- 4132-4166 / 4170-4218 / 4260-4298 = 0.08 mag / 10.5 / 10.2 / 10.4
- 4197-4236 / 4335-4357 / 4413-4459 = -0.06 mag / 9.23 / 9.64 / 9.47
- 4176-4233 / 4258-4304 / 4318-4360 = -0.04 mag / 9.53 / 10.2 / 9.89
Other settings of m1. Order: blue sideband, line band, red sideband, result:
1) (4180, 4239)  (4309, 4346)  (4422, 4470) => -2.5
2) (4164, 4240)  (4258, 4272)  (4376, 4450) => -1.2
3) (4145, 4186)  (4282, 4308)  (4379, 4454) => -0.5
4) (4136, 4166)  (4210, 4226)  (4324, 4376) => 2.2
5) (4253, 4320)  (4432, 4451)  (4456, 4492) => 1.0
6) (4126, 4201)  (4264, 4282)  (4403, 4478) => -0.5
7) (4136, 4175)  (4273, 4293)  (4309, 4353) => 0.5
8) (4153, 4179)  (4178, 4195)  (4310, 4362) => 0.6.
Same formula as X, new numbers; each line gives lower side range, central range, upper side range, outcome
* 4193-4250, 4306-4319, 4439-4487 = -0.08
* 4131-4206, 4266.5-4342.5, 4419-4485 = -0.02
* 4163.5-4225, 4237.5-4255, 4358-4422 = -0.02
